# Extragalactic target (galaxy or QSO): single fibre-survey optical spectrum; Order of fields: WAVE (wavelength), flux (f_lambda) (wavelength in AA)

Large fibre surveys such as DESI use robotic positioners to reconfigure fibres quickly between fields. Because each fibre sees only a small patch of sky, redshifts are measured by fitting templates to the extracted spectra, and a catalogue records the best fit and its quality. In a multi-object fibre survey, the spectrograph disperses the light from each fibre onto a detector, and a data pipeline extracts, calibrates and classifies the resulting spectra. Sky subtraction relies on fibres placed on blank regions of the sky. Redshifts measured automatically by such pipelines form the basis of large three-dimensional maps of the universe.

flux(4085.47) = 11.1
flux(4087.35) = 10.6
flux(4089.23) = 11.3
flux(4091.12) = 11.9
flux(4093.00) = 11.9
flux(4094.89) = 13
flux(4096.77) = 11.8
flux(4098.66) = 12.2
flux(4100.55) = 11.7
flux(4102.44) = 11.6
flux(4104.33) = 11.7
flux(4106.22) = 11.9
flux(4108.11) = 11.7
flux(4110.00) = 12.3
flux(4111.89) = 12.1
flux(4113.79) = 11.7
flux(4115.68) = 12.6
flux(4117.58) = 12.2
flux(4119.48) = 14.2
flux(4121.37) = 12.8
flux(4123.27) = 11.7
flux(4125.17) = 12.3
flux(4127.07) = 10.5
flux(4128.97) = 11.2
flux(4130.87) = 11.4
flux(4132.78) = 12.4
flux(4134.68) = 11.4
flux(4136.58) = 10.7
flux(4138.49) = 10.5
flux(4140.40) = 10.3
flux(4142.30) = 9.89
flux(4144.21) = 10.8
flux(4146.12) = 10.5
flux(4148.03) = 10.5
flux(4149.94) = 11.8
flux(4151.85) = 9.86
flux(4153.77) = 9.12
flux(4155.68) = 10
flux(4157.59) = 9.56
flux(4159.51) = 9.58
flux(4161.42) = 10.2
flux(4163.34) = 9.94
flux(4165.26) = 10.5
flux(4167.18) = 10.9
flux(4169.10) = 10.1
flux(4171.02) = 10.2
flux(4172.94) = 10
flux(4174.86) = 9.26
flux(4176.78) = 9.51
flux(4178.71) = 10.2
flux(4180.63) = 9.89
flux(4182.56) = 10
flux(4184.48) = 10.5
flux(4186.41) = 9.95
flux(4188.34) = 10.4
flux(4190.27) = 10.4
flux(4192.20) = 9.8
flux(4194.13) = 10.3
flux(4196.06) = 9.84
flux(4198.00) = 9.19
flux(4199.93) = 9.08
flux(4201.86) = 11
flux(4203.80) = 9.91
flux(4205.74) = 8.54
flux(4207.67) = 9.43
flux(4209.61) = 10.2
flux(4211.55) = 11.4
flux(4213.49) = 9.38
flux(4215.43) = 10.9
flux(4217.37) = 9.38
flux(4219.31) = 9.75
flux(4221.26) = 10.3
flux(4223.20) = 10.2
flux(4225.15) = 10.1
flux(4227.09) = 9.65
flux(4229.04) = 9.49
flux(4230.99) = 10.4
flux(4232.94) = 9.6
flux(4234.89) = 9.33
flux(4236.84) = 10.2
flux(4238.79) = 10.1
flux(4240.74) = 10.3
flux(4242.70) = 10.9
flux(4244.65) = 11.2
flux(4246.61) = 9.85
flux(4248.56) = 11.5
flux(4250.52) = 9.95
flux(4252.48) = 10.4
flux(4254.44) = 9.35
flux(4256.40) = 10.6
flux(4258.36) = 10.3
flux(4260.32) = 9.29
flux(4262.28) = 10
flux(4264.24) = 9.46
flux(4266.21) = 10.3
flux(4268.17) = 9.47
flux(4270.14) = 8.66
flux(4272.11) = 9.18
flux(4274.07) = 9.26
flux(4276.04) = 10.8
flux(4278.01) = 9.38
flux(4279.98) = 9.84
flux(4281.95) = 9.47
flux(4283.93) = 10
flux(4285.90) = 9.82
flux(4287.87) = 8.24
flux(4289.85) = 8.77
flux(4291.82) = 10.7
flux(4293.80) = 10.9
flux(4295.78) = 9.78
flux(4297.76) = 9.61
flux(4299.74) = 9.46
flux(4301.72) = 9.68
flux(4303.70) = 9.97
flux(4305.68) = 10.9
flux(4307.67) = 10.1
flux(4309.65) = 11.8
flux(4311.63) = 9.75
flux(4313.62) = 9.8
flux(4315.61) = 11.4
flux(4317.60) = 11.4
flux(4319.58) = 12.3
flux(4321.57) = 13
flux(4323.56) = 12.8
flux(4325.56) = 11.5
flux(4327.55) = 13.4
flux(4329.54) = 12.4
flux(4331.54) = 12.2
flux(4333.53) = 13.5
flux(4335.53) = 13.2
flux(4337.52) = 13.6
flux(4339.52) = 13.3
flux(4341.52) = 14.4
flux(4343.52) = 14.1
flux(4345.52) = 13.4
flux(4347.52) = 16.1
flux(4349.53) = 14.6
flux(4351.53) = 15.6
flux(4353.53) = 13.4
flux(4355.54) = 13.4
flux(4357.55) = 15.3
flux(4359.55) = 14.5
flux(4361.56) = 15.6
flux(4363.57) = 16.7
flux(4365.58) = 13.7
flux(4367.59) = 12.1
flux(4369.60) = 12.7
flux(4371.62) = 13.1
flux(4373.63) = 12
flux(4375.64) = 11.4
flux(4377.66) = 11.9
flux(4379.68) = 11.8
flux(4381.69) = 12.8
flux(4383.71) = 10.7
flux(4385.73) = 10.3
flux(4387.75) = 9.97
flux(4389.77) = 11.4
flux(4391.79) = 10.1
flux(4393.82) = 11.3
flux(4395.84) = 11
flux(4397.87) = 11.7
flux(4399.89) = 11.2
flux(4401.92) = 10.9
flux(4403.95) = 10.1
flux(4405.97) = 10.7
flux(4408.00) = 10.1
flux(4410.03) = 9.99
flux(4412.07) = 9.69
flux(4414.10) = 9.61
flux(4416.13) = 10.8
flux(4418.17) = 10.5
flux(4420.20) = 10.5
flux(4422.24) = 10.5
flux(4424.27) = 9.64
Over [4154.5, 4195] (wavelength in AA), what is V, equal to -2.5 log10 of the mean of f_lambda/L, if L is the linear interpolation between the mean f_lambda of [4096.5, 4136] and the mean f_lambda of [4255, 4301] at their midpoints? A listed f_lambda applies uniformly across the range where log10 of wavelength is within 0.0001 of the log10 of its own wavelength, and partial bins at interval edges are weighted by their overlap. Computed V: 0.11 mag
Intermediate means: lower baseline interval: 12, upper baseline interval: 9.71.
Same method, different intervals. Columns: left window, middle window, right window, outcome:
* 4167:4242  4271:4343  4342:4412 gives 0.04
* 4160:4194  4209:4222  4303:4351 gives 0.06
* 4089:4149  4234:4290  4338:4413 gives 0.22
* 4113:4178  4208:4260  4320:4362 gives 0.19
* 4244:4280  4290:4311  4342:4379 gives 0.12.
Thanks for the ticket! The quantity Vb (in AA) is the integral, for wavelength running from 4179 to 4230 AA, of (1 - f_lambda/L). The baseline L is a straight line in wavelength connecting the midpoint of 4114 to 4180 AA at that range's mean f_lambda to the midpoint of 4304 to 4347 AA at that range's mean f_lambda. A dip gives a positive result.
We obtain 5.92 AA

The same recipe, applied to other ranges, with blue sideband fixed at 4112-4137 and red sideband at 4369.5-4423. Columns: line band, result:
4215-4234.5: 2.8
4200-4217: 2.4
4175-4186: 1.7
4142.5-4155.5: 1.6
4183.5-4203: 2.8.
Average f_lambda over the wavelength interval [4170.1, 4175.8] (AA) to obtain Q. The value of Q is 9.83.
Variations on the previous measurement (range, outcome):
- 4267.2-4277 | 9.47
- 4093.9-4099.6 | 12.3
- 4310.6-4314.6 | 9.8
